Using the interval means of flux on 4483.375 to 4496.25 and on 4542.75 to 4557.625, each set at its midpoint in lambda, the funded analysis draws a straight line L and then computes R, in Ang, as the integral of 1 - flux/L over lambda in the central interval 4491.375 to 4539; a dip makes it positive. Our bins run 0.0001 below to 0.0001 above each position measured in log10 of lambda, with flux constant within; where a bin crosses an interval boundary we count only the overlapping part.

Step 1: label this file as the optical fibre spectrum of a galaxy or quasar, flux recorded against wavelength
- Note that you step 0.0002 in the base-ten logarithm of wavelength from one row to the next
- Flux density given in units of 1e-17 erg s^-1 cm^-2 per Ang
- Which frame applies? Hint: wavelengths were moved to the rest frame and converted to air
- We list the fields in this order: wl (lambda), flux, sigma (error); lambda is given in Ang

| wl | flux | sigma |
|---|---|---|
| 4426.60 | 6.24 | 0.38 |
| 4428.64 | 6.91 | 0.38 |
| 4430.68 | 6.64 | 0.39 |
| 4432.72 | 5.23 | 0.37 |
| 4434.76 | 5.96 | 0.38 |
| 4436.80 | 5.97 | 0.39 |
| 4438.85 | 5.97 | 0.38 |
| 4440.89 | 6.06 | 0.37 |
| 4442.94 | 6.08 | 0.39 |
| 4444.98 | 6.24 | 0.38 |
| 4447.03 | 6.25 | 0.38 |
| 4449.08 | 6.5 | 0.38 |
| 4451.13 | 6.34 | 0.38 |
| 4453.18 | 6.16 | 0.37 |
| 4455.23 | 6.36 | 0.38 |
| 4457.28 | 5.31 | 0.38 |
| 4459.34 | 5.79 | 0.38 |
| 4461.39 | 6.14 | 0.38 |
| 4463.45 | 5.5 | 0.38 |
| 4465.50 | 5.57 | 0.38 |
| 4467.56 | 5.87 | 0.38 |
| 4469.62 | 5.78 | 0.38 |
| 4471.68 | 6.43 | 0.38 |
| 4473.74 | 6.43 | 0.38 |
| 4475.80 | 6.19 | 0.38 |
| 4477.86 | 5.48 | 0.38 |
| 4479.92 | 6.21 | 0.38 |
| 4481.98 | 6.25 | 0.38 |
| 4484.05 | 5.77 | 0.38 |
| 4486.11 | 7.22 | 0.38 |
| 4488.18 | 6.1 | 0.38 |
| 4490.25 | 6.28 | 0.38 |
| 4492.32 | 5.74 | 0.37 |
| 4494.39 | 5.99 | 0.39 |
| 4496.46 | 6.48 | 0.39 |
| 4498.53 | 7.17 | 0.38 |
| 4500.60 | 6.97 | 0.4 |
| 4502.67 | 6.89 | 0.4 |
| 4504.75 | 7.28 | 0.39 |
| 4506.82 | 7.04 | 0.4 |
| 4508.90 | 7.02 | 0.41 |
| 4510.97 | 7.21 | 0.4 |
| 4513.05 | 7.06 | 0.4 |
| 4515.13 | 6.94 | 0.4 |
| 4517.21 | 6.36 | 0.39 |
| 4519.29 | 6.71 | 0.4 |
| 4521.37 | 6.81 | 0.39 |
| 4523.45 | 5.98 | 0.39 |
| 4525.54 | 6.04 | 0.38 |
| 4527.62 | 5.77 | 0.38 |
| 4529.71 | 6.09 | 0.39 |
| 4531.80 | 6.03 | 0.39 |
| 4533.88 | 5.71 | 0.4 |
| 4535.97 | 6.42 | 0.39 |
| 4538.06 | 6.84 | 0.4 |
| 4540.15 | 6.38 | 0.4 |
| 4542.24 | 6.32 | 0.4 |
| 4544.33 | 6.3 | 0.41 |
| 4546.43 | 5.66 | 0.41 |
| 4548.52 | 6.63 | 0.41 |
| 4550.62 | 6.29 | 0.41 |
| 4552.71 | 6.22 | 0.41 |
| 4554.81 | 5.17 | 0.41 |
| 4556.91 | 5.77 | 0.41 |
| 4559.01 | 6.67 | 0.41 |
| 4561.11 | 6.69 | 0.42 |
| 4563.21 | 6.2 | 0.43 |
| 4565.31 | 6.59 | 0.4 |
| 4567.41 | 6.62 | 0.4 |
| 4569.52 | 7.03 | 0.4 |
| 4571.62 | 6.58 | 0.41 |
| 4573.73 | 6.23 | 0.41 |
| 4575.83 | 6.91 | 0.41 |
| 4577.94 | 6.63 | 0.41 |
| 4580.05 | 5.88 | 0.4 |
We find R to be -3.2 Ang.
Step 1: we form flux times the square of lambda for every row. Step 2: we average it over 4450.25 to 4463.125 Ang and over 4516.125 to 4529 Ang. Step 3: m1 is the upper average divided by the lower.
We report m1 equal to 1.1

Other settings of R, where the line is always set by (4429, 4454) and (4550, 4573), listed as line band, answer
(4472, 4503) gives -0.6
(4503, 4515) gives -1.6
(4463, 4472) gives 0.6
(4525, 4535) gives 0.6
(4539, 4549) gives 0.1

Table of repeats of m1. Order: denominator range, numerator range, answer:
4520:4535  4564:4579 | 1.12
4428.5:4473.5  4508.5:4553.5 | 1.10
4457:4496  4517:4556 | 1.06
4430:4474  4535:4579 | 1.11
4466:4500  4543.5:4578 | 1.06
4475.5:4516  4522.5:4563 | 0.96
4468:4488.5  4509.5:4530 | 1.07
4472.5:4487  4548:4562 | 1.03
